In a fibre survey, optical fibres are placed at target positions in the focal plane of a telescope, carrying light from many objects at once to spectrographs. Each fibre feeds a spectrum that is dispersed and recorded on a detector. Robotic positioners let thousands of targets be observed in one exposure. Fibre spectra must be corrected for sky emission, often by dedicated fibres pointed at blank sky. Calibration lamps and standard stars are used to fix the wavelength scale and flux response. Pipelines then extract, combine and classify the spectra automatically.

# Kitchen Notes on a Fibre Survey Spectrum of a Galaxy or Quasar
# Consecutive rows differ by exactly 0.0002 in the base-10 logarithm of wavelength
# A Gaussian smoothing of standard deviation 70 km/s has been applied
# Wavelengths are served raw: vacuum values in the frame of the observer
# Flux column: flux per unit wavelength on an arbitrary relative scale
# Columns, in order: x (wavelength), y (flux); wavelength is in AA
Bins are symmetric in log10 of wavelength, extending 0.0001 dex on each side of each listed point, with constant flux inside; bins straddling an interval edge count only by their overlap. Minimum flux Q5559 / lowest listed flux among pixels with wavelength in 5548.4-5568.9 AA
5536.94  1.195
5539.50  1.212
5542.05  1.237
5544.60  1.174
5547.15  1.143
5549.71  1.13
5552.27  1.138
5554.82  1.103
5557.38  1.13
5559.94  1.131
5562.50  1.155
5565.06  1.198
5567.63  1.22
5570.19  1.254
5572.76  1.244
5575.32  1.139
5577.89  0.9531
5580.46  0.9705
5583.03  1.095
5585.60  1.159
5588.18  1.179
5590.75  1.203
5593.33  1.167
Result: 1.103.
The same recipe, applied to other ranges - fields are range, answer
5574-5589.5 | 0.9531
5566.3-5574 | 1.22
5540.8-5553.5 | 1.13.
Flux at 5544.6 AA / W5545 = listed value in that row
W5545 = 1.174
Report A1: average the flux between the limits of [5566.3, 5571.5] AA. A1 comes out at 1.24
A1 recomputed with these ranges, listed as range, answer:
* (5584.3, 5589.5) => 1.17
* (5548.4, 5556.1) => 1.12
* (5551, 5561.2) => 1.13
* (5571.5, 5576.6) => 1.19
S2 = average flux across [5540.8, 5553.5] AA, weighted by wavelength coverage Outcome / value 1.16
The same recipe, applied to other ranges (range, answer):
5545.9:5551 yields 1.13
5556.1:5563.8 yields 1.14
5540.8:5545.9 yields 1.21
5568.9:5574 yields 1.25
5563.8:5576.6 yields 1.21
